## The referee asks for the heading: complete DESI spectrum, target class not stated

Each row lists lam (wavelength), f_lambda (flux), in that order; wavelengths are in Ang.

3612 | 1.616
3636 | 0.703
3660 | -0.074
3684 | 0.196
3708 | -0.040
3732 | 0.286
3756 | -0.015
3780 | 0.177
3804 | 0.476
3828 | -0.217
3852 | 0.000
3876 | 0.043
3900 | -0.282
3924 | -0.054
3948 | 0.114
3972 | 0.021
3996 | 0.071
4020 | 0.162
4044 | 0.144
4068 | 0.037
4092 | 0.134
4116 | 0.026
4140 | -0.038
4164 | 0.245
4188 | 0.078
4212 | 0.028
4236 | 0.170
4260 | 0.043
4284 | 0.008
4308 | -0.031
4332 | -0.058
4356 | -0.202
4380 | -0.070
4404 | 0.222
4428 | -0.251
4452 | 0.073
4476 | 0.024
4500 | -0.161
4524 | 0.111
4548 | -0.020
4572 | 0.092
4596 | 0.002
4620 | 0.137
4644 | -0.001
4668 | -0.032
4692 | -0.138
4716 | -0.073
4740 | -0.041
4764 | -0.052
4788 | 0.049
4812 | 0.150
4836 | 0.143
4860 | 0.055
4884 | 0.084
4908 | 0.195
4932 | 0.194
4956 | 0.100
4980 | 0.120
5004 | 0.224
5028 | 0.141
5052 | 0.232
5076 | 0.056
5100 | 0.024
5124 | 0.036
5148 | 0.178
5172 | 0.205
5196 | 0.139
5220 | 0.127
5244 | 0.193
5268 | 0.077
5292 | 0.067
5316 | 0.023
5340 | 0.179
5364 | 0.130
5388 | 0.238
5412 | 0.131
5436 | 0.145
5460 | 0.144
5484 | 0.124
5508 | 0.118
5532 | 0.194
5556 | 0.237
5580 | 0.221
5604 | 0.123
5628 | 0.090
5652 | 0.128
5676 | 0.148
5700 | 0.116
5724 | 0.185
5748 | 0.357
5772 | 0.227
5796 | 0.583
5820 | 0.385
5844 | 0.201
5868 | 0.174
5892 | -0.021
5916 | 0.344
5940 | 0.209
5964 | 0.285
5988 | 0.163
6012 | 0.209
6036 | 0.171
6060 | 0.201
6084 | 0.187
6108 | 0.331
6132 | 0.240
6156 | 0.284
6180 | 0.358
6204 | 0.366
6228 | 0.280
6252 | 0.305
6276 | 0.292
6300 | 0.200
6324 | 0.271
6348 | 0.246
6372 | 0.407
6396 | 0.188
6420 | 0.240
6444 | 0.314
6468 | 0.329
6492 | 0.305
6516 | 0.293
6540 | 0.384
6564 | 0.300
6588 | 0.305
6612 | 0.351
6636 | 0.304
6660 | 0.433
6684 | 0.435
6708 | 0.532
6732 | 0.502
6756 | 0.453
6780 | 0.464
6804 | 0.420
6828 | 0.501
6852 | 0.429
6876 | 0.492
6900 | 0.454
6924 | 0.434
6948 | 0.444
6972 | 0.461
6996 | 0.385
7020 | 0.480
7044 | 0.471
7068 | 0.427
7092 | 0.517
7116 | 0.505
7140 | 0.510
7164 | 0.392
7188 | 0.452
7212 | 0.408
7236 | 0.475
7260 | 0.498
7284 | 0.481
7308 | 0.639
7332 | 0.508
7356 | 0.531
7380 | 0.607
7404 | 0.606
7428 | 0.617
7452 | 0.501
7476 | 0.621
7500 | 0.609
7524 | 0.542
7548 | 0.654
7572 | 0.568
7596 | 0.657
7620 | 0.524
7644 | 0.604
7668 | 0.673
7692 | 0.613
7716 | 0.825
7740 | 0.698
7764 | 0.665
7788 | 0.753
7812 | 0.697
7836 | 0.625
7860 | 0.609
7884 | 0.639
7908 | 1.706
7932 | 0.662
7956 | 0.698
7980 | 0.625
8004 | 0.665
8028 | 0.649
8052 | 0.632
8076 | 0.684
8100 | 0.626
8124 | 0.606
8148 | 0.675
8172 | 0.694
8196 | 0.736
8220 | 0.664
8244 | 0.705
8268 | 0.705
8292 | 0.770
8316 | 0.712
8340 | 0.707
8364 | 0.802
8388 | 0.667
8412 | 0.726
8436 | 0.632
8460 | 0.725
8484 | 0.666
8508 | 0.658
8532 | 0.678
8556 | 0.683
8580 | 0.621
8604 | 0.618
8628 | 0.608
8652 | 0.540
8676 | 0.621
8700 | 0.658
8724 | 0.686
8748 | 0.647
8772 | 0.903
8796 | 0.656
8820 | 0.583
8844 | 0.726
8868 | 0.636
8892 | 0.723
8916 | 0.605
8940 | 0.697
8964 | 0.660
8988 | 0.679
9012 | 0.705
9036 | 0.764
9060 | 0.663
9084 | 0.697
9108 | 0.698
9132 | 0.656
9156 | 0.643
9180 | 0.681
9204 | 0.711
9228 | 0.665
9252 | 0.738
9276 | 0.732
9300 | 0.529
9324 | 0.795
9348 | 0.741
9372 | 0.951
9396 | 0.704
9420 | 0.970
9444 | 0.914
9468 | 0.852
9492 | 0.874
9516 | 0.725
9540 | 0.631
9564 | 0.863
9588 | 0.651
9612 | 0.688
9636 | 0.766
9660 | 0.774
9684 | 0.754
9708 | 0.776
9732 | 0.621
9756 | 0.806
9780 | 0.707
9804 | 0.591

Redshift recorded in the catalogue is 0.67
